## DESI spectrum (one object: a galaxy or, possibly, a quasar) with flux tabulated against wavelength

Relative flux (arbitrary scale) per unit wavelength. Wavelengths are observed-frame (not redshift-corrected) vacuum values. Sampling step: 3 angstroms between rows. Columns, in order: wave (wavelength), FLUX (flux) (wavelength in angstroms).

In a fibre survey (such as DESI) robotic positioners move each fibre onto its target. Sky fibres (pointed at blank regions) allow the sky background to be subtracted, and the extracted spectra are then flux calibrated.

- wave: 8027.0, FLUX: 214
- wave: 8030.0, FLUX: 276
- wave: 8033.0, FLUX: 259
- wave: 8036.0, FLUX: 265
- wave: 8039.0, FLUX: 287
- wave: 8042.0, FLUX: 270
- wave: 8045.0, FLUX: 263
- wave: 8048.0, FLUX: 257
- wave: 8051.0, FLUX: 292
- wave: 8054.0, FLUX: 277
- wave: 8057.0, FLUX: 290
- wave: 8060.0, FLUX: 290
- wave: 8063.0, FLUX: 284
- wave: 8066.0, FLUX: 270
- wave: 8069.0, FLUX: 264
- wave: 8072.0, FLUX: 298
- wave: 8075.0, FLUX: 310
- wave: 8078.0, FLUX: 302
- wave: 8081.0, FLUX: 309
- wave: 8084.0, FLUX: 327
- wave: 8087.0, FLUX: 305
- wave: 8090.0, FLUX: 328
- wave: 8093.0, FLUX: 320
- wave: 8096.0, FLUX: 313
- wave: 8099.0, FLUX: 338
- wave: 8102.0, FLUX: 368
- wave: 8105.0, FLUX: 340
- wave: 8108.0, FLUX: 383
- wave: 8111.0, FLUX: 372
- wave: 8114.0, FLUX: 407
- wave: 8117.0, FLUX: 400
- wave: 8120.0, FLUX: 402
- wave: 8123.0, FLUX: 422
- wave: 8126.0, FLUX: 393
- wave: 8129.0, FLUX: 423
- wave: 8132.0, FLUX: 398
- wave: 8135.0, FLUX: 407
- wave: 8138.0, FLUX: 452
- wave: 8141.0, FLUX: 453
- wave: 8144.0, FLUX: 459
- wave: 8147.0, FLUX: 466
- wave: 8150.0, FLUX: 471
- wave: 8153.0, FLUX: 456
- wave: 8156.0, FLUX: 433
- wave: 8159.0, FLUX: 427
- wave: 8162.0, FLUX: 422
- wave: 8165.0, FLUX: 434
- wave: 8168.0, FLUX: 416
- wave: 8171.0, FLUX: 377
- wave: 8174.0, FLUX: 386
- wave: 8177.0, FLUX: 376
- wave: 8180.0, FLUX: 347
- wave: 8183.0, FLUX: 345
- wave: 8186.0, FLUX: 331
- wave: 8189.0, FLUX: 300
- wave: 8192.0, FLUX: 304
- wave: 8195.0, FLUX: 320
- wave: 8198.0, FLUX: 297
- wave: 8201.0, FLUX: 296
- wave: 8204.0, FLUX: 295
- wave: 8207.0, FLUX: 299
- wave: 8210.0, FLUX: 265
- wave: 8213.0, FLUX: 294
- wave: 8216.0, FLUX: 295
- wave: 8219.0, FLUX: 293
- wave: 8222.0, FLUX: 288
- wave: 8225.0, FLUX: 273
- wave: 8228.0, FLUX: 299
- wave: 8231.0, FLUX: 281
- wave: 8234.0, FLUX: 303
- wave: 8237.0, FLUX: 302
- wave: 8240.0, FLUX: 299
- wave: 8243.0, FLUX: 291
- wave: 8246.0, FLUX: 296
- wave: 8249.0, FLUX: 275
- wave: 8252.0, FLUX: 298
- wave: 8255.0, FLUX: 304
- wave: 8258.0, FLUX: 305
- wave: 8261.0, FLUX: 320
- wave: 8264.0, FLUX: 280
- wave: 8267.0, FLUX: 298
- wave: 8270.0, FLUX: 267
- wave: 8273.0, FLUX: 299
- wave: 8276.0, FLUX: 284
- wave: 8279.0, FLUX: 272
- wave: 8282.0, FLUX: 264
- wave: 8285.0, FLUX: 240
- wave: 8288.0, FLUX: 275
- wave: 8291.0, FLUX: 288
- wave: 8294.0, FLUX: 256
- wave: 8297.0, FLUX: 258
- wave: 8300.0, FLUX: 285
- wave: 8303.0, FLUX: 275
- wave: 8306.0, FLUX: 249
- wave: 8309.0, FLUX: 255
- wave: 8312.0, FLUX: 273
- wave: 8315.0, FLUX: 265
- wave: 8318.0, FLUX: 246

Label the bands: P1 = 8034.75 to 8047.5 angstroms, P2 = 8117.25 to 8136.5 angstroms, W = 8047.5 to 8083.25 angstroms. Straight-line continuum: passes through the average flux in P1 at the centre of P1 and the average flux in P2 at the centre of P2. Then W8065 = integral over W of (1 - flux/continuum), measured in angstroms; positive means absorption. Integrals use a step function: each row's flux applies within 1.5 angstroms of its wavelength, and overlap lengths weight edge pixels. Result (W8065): 2.32 angstroms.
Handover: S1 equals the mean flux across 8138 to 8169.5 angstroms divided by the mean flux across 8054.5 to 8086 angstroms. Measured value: 1.51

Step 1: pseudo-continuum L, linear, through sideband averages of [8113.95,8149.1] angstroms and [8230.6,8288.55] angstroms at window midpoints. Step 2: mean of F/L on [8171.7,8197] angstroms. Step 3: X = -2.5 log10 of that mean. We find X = 0.09 mag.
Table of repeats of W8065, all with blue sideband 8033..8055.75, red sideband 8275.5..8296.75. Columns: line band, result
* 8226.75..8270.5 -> -4.5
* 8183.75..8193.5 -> -1.6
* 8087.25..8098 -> -1.9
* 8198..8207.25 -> -0.9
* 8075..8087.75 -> -1.9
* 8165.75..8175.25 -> -4.5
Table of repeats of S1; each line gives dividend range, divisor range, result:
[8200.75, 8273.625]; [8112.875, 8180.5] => 0.70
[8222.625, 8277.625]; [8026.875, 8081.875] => 1.05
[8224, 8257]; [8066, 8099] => 0.95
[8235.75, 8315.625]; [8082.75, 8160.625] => 0.71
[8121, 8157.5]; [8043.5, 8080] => 1.54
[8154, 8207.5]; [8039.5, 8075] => 1.28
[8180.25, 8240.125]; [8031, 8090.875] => 1.05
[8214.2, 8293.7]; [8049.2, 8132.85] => 0.86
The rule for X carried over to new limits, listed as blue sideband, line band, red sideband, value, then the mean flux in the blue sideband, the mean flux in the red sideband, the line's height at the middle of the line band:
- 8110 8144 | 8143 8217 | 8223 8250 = -0.021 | 414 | 291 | 355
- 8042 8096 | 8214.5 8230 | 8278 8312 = -0.058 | 293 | 265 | 274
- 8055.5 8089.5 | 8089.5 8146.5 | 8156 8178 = -0.116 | 296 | 408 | 350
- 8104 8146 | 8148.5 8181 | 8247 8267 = -0.105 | 409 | 297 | 376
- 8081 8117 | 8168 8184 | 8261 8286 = -0.174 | 346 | 279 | 317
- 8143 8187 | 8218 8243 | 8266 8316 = 0.156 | 410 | 271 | 338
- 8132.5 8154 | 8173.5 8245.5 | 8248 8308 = 0.192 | 449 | 279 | 366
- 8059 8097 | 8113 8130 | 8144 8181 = -0.127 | 302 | 420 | 363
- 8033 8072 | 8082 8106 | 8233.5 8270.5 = -0.175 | 276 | 296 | 280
